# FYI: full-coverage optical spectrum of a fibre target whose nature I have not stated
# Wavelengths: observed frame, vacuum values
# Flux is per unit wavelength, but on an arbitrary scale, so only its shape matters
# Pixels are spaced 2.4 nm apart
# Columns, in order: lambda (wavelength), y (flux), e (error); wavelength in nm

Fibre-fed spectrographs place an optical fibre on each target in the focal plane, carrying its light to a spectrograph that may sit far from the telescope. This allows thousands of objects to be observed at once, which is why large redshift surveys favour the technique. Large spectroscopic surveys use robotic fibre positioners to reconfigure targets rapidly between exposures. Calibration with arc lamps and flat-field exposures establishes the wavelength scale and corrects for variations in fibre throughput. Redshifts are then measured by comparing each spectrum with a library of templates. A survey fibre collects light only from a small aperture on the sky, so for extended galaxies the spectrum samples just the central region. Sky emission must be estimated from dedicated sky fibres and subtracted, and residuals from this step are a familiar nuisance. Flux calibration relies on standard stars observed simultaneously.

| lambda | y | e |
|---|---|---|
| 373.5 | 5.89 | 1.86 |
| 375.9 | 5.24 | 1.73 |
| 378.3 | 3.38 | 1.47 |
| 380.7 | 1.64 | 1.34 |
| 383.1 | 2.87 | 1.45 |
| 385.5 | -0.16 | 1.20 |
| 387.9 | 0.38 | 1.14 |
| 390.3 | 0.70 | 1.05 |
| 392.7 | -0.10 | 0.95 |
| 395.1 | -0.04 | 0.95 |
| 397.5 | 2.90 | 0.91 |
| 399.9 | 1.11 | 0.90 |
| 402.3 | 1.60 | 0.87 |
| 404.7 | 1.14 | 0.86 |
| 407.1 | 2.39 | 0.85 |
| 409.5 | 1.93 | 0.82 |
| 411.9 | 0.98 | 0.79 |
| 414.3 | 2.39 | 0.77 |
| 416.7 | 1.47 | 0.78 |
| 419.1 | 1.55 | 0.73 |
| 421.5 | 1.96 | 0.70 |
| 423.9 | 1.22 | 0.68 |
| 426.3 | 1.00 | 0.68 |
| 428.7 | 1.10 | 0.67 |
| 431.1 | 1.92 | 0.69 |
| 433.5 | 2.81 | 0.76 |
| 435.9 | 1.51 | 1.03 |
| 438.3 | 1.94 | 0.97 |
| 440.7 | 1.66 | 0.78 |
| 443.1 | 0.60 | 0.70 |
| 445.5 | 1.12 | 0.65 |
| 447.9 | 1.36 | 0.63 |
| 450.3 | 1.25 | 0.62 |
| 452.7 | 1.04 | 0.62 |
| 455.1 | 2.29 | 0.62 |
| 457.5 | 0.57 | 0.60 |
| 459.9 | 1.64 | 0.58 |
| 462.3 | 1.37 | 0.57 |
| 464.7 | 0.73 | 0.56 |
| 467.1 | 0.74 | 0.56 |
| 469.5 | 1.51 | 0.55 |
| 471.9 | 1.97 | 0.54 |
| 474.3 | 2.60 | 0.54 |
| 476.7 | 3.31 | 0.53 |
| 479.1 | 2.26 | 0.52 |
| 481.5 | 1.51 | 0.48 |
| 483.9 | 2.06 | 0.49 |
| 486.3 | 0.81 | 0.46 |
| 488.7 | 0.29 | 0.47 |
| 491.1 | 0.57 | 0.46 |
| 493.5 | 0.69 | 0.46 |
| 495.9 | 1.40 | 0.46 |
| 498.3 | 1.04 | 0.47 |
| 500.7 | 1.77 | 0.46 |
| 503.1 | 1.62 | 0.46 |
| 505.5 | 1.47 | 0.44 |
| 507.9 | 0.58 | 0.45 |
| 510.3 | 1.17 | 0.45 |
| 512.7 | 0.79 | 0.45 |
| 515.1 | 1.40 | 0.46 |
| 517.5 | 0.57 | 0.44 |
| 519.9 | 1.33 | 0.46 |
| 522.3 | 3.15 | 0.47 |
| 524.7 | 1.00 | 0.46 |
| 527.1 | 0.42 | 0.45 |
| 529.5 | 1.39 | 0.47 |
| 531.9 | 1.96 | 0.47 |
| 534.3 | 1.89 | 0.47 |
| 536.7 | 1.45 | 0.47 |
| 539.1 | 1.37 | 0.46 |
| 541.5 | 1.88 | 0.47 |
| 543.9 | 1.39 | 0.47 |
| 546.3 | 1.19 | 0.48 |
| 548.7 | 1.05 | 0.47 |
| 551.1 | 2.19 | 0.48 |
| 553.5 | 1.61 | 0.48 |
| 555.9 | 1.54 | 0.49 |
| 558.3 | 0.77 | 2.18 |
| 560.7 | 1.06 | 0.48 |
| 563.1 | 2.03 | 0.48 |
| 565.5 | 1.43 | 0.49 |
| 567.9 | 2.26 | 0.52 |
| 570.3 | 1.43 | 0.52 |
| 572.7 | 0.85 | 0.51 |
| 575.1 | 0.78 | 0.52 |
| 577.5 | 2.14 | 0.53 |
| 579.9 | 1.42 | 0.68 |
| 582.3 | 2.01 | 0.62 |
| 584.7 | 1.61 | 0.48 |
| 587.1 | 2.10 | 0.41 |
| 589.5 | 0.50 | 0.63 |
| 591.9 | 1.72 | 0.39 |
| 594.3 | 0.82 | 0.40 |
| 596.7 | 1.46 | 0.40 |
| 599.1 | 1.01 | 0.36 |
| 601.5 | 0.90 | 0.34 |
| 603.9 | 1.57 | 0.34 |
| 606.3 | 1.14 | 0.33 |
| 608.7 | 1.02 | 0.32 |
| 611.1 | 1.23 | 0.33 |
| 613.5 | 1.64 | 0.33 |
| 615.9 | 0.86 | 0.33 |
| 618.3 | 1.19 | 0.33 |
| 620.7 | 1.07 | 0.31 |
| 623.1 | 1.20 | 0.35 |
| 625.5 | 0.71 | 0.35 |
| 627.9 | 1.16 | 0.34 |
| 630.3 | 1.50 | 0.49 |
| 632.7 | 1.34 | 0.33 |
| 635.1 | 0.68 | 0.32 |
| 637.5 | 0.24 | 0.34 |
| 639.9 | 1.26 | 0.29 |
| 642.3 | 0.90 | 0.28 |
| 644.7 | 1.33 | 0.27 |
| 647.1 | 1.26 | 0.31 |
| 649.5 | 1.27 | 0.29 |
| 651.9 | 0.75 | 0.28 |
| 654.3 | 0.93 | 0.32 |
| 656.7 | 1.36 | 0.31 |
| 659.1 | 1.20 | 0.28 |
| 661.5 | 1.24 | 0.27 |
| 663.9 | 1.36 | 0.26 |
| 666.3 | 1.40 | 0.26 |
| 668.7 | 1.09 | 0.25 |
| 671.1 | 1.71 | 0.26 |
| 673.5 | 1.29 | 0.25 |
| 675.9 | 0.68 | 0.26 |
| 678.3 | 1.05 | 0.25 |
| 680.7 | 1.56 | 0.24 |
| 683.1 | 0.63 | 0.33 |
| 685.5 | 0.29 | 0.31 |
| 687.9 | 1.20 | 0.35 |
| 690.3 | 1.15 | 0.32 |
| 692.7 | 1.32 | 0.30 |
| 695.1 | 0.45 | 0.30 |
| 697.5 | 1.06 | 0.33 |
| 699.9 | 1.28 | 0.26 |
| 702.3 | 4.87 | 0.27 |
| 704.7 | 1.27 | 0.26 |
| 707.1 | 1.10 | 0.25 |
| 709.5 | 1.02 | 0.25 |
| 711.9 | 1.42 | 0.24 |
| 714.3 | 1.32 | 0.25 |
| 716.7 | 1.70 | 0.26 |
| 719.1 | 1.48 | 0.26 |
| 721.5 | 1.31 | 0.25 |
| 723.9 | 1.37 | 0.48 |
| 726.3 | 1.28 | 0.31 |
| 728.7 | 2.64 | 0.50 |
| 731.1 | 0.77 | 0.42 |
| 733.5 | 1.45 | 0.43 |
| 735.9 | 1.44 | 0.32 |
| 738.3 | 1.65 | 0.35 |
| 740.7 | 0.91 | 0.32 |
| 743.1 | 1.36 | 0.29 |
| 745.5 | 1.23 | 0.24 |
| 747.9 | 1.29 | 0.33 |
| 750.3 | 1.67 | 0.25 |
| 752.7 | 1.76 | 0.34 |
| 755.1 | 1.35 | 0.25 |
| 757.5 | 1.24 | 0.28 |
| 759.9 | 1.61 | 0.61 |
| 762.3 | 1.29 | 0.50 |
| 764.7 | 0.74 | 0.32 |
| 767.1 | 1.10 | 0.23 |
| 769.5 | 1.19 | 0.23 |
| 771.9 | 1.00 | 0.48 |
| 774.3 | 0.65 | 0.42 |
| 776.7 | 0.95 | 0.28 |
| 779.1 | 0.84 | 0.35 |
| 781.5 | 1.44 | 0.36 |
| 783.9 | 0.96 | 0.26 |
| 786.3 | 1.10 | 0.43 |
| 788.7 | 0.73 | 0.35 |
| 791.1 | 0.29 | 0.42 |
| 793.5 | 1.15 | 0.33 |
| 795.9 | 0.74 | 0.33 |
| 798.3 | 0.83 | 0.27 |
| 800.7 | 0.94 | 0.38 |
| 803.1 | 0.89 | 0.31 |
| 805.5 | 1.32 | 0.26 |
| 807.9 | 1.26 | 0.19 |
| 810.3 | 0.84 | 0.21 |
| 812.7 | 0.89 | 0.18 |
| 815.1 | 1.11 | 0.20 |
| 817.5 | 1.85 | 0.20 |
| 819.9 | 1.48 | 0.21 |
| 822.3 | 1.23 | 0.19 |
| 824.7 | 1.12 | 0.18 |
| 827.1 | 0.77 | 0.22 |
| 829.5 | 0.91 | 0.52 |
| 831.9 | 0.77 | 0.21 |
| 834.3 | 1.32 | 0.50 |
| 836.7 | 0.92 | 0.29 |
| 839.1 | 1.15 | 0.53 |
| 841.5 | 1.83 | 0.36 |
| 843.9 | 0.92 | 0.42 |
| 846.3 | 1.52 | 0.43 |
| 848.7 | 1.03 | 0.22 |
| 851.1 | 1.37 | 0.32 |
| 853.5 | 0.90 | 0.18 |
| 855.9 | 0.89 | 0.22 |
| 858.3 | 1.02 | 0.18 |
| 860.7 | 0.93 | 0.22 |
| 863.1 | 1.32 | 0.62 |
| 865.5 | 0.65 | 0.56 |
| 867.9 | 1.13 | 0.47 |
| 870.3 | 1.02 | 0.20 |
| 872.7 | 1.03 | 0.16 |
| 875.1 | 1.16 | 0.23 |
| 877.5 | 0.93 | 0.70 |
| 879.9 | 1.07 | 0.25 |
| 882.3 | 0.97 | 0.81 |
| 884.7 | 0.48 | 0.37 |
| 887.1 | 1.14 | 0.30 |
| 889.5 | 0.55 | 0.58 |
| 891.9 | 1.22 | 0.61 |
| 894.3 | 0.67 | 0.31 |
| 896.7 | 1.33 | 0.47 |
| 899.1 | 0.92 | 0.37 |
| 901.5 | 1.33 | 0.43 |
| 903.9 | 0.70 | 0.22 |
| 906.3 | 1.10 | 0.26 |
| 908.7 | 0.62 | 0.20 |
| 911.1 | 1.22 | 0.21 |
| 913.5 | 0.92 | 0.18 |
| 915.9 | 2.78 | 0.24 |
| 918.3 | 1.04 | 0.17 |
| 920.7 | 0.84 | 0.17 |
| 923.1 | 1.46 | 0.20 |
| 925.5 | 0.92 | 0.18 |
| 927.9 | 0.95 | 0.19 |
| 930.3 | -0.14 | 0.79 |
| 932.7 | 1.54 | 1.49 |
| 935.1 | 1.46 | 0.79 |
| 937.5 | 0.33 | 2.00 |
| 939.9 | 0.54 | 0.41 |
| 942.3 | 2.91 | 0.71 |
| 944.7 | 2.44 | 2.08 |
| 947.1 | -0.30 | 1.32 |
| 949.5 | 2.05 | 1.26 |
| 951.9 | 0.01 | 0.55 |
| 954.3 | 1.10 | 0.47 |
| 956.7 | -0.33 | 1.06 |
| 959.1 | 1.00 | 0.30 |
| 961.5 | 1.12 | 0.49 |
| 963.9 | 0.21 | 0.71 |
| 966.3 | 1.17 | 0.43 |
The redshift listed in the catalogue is 0.88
